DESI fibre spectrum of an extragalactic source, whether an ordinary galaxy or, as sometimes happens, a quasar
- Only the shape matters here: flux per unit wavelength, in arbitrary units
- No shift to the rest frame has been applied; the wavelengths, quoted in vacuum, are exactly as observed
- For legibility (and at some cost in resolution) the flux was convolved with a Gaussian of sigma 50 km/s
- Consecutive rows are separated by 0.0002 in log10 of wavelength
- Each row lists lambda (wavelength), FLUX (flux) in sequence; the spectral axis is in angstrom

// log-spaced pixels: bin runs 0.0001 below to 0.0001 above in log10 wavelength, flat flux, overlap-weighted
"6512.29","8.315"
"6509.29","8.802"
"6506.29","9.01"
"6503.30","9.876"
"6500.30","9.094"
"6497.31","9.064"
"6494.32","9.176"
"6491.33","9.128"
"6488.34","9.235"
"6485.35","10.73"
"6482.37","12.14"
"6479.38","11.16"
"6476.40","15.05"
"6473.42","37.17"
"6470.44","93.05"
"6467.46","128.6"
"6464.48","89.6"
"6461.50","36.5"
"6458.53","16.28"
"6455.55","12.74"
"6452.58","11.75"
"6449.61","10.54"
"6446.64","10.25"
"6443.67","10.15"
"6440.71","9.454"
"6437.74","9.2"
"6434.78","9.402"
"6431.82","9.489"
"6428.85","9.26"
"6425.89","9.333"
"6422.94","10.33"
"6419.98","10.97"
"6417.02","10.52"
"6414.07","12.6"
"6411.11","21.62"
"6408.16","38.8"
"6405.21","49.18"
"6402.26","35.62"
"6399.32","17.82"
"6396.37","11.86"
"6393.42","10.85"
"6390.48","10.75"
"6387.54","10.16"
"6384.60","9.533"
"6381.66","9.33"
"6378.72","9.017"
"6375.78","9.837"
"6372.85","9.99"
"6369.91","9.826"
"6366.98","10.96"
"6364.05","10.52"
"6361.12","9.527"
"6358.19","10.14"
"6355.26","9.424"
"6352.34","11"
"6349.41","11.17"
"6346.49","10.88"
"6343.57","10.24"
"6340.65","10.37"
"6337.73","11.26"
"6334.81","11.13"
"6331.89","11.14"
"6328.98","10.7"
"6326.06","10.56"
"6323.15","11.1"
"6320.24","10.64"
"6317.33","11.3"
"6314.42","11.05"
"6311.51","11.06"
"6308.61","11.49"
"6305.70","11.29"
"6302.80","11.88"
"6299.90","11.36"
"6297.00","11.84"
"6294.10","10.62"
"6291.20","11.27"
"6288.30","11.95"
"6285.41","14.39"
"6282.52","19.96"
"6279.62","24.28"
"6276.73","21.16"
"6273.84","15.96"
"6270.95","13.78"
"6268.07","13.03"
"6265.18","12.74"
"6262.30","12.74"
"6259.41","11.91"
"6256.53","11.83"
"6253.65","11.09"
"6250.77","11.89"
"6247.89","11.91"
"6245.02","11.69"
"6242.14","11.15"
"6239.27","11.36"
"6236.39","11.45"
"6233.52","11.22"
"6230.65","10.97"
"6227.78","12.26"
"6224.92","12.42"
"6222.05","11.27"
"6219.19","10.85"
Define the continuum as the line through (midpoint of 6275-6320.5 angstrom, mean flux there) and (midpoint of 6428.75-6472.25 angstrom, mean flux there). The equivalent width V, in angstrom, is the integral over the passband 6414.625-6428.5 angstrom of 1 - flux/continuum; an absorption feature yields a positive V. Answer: 8.81 angstrom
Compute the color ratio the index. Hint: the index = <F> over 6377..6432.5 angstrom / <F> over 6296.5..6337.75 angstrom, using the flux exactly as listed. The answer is 1.5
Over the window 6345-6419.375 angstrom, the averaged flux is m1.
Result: 14.8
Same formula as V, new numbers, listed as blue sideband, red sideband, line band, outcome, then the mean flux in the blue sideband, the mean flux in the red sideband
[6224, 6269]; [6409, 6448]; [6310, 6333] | 1.4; 11.8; 11.4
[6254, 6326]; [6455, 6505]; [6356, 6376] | 10.0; 13.2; 30.7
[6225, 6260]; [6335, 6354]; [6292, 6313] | -0.4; 11.6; 10.8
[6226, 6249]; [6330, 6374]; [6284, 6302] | -1.4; 11.5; 10.5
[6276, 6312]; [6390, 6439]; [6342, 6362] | 6.6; 14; 17.1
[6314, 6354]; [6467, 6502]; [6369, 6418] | 1.1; 10.9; 26.4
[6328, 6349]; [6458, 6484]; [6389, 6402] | 6.1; 10.8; 49.8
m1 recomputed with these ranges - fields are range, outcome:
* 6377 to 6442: 15.2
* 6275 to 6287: 19.8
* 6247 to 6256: 11.6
